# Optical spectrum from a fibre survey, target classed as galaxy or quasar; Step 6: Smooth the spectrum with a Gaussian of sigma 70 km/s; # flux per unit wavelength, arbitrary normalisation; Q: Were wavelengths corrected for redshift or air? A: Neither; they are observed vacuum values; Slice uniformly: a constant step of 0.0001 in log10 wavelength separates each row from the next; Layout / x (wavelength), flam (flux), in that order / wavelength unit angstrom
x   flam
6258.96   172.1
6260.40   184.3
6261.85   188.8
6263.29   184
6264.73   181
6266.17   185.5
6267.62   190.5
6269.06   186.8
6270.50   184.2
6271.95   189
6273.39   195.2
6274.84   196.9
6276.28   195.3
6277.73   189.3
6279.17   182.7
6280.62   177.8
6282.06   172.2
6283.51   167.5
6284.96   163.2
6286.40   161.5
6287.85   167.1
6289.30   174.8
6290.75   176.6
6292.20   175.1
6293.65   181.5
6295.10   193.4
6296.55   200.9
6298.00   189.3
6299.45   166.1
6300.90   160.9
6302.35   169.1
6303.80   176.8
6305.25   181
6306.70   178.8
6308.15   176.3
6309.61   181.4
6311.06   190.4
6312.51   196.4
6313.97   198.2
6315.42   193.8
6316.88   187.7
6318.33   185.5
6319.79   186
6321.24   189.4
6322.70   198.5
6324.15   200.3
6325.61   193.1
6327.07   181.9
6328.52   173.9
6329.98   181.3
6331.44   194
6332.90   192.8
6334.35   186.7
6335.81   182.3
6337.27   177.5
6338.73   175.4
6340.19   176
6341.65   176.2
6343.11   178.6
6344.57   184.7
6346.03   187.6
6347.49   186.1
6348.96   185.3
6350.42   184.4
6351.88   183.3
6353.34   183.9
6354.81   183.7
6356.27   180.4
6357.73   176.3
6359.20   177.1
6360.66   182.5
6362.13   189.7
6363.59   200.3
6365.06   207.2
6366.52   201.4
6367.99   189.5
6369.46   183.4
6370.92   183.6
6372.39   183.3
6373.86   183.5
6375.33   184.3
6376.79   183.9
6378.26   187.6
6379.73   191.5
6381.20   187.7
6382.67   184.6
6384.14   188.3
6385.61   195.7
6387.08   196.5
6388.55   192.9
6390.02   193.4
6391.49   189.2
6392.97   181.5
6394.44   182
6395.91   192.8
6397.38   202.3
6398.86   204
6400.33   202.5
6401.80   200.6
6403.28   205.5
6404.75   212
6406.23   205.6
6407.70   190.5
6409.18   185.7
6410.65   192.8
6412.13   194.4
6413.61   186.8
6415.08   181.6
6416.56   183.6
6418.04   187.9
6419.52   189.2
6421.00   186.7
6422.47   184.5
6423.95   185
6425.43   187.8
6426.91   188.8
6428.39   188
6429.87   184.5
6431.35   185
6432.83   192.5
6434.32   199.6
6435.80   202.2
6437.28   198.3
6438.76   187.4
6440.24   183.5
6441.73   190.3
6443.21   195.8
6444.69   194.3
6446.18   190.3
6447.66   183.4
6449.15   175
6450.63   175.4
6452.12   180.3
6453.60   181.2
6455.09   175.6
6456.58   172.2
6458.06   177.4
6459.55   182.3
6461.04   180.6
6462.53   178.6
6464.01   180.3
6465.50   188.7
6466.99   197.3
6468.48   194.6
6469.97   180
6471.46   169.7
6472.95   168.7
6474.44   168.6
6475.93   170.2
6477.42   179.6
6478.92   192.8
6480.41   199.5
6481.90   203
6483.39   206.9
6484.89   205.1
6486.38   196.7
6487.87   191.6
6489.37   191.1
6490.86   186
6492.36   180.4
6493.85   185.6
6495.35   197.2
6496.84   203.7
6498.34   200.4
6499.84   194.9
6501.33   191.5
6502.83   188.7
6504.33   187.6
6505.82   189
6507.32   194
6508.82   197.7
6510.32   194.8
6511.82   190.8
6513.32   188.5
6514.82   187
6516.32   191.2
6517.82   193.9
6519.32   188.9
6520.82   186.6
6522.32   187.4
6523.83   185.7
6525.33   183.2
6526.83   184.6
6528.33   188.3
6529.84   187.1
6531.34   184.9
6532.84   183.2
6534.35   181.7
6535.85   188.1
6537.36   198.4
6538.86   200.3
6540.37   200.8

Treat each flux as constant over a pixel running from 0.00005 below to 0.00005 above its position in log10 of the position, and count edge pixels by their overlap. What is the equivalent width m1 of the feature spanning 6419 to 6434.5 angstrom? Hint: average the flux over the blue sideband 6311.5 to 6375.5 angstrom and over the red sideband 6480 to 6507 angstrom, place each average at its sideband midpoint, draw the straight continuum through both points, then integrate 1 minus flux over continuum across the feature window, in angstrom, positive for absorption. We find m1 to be 0.2 angstrom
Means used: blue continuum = 187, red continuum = 194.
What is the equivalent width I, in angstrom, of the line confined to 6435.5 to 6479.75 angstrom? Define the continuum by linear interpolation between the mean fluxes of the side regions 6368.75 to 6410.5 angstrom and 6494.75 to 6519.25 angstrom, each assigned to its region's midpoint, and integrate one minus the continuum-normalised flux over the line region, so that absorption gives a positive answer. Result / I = 2.2 angstrom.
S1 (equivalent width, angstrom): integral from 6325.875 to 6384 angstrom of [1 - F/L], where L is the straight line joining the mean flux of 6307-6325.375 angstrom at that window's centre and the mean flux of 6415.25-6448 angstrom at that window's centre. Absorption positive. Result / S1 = 1.47 angstrom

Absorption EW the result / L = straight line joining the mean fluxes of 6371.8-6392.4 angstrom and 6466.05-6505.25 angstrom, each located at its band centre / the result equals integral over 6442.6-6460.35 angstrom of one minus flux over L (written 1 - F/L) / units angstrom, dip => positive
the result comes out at 0.7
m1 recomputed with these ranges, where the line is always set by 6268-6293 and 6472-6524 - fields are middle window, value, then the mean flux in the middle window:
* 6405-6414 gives -0.4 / 194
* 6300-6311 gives 0.3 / 176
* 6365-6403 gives -1.3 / 191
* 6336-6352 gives 0.1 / 181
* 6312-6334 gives -1.0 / 190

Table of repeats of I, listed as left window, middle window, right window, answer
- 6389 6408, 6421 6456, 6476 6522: 1.4 angstrom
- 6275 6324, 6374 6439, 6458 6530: -2.1 angstrom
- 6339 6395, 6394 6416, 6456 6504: -1.1 angstrom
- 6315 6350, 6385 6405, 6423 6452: -0.9 angstrom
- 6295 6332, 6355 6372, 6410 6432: -0.2 angstrom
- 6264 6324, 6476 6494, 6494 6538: -0.3 angstrom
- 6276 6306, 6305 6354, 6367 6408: -0.7 angstrom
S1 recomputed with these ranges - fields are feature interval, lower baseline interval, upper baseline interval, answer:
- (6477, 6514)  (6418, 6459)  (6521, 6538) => -1.4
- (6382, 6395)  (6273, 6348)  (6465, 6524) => -0.3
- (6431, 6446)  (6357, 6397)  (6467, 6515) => -0.3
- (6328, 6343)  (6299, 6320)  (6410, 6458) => 0.1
